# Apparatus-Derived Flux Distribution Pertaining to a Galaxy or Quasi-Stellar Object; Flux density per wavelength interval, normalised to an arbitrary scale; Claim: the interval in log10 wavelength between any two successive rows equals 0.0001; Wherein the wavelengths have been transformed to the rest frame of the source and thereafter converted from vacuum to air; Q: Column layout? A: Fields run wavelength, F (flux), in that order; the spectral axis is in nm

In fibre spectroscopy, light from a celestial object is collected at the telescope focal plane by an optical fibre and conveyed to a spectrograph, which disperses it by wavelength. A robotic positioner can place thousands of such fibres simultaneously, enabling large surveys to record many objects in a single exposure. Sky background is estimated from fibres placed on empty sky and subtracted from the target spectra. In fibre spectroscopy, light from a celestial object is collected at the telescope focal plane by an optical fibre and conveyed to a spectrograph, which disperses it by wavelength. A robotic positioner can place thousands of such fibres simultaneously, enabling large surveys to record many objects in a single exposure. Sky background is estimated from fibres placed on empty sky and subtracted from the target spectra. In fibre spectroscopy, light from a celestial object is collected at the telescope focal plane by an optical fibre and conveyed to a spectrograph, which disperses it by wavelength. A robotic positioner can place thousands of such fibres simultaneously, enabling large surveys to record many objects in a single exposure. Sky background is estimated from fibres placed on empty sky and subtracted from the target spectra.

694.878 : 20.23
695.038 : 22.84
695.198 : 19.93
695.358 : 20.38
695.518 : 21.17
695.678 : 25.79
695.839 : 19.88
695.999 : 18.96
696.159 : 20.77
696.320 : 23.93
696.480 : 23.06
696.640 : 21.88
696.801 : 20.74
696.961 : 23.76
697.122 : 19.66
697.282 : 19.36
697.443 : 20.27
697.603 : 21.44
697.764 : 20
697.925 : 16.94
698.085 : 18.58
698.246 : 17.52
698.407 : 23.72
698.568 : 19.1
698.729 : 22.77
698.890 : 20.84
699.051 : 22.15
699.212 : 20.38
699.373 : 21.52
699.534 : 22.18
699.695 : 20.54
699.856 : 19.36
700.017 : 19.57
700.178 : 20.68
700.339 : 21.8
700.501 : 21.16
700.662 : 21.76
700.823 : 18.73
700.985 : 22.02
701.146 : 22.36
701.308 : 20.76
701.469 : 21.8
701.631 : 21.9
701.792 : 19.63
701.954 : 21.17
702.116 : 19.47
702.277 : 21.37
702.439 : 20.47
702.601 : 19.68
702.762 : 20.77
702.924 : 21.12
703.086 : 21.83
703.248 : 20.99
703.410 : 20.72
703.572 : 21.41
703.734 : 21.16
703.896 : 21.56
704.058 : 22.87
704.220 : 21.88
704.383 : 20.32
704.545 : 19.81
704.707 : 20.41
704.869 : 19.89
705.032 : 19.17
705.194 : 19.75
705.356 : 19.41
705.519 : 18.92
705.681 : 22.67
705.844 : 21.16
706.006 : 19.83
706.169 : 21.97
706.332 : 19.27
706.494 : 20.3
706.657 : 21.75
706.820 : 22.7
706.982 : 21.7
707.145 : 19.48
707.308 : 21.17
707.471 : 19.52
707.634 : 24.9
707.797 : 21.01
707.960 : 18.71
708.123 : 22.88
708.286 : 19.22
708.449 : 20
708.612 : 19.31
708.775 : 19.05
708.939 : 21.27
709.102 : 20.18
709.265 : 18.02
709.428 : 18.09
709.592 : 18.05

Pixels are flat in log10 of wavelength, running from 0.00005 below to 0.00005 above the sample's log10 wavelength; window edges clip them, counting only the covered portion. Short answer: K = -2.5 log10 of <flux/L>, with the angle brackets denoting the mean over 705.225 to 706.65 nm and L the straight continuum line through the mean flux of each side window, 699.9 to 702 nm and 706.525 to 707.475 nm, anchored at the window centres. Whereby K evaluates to 0.033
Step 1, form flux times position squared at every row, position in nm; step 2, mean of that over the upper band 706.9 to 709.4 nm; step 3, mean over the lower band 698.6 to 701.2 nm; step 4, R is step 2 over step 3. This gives 1.0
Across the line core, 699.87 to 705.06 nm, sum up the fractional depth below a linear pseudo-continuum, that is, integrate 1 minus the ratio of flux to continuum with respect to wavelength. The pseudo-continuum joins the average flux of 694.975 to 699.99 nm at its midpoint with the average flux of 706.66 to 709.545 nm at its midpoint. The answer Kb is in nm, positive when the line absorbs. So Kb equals -0.05 nm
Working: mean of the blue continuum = 20.9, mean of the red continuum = 20.4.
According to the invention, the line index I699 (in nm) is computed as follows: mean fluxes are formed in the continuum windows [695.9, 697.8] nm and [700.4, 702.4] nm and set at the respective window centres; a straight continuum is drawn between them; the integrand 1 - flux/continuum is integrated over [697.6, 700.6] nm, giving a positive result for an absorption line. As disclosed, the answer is 0.08 nm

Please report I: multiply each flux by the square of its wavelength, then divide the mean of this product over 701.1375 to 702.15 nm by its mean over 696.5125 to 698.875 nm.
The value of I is 1.04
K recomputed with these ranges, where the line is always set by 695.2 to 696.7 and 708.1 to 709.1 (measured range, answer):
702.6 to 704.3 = -0.03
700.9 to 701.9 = -0.02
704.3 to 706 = 0.02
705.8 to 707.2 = -0.03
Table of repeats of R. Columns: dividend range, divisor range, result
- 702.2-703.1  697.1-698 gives 1.08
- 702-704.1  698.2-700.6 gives 1.01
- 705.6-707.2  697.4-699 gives 1.07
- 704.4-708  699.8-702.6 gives 1.01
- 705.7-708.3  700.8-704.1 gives 1.01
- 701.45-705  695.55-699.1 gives 1.01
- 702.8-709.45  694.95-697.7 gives 0.99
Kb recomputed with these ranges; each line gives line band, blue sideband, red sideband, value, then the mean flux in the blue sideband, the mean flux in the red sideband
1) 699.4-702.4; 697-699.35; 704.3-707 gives -0.080 nm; 20.3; 20.5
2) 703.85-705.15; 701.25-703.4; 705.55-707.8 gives 0.021 nm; 20.8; 21.2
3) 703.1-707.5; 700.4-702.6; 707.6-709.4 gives -0.046 nm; 20.9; 20.2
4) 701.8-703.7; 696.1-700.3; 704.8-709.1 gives -0.009 nm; 20.8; 20.6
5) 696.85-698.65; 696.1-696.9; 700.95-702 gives 0.156 nm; 22.1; 21.4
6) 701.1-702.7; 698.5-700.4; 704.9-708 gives 0.002 nm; 20.9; 20.7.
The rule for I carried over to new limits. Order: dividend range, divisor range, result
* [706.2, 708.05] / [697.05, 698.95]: 1.08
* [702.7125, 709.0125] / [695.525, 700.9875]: 1.02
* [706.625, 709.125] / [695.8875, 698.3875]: 1.04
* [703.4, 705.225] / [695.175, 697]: 0.98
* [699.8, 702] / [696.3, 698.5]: 1.02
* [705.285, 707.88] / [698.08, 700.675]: 1.03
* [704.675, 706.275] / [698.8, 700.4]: 0.99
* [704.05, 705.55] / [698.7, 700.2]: 0.98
